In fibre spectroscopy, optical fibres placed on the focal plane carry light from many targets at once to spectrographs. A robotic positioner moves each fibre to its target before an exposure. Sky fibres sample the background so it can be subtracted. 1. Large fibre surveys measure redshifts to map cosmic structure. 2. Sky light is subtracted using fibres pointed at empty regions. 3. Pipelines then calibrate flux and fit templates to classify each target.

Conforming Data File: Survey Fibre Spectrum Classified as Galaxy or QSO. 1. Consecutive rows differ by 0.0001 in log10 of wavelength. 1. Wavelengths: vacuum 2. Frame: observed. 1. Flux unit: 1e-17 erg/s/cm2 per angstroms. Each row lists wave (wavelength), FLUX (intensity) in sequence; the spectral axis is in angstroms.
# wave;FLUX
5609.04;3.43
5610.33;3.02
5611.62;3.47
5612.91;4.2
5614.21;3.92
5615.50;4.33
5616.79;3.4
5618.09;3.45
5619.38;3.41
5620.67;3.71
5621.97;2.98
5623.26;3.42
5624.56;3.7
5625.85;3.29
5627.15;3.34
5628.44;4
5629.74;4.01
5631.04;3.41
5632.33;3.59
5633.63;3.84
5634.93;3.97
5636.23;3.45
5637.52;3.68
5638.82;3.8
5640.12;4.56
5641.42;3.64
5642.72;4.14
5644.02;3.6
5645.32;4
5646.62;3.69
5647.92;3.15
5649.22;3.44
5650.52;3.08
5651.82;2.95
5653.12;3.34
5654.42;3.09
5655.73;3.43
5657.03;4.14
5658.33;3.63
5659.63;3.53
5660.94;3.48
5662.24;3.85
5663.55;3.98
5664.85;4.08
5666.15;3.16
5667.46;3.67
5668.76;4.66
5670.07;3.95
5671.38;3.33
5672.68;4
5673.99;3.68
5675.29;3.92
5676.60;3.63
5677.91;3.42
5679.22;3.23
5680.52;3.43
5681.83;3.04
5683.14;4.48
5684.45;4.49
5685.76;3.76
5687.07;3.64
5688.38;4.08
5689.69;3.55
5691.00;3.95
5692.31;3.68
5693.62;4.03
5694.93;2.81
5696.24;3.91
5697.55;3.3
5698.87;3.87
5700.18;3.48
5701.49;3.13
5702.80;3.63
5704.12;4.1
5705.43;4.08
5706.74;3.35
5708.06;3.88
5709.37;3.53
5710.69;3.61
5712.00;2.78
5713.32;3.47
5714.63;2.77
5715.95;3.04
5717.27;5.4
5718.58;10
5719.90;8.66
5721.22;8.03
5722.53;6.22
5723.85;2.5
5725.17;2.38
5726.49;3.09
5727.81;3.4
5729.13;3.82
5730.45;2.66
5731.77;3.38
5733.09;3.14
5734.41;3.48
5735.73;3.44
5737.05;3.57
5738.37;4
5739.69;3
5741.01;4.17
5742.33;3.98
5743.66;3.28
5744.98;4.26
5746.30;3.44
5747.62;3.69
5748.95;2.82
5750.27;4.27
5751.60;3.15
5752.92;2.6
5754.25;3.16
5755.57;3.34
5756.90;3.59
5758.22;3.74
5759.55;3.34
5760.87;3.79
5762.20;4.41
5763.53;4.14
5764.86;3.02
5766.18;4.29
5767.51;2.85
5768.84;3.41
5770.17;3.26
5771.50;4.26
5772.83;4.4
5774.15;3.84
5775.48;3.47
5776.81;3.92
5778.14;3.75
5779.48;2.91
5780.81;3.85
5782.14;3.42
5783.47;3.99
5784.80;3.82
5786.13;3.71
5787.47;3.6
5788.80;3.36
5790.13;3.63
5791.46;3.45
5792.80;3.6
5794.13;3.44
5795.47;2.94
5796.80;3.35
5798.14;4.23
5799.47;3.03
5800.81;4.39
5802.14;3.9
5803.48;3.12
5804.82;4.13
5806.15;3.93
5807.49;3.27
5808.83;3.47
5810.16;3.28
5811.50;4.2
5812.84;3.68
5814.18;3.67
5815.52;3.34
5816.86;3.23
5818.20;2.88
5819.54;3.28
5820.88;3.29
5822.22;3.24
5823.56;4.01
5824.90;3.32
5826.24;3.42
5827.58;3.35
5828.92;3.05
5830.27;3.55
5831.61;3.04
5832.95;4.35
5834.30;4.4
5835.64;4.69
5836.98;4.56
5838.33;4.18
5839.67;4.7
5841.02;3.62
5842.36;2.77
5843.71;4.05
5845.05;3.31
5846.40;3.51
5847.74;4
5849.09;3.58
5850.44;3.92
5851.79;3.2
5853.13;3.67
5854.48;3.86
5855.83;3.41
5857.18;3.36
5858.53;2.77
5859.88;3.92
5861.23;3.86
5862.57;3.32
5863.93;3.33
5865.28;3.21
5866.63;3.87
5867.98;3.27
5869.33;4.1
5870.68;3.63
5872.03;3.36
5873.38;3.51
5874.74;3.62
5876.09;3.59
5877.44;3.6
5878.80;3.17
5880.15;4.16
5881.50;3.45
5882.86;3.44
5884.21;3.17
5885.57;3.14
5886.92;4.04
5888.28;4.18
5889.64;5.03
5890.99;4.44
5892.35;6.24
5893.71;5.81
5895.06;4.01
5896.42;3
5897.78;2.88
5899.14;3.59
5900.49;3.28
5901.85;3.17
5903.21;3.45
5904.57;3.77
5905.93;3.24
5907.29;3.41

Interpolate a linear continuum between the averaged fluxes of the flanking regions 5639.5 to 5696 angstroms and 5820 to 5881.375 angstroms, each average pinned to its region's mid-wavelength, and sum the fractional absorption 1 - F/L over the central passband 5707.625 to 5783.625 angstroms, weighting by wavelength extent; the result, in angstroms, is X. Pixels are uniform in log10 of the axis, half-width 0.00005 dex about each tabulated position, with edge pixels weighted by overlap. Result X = -3.73 angstroms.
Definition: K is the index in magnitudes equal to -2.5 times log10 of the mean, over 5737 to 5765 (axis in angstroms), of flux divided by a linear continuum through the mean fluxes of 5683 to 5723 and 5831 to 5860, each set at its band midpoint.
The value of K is 0.144 mag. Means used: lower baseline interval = 4.27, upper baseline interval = 3.76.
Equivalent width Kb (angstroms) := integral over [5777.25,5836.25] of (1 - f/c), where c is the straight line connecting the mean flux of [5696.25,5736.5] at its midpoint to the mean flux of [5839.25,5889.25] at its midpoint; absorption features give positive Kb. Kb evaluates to 2.9 angstroms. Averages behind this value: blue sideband 4.05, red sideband 3.59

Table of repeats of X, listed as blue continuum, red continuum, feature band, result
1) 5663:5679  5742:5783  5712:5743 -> -4.58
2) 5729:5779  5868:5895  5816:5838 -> 1.11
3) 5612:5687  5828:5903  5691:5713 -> 0.65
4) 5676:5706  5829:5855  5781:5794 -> 0.52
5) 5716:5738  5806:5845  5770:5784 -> 1.12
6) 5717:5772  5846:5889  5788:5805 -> 1.00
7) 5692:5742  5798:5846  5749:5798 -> 2.82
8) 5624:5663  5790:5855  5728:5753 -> 0.90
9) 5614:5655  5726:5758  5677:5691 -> -0.74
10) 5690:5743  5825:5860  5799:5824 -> 1.43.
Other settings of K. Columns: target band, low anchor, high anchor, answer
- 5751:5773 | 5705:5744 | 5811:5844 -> 0.107 mag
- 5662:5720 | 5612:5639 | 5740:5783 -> -0.076 mag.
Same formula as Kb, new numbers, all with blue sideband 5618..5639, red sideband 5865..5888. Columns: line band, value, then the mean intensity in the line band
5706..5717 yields 0.6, 3.38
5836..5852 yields -1.1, 3.82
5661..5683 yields -0.7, 3.7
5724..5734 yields 1.3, 3.1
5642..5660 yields 0.4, 3.52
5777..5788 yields -0.2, 3.64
